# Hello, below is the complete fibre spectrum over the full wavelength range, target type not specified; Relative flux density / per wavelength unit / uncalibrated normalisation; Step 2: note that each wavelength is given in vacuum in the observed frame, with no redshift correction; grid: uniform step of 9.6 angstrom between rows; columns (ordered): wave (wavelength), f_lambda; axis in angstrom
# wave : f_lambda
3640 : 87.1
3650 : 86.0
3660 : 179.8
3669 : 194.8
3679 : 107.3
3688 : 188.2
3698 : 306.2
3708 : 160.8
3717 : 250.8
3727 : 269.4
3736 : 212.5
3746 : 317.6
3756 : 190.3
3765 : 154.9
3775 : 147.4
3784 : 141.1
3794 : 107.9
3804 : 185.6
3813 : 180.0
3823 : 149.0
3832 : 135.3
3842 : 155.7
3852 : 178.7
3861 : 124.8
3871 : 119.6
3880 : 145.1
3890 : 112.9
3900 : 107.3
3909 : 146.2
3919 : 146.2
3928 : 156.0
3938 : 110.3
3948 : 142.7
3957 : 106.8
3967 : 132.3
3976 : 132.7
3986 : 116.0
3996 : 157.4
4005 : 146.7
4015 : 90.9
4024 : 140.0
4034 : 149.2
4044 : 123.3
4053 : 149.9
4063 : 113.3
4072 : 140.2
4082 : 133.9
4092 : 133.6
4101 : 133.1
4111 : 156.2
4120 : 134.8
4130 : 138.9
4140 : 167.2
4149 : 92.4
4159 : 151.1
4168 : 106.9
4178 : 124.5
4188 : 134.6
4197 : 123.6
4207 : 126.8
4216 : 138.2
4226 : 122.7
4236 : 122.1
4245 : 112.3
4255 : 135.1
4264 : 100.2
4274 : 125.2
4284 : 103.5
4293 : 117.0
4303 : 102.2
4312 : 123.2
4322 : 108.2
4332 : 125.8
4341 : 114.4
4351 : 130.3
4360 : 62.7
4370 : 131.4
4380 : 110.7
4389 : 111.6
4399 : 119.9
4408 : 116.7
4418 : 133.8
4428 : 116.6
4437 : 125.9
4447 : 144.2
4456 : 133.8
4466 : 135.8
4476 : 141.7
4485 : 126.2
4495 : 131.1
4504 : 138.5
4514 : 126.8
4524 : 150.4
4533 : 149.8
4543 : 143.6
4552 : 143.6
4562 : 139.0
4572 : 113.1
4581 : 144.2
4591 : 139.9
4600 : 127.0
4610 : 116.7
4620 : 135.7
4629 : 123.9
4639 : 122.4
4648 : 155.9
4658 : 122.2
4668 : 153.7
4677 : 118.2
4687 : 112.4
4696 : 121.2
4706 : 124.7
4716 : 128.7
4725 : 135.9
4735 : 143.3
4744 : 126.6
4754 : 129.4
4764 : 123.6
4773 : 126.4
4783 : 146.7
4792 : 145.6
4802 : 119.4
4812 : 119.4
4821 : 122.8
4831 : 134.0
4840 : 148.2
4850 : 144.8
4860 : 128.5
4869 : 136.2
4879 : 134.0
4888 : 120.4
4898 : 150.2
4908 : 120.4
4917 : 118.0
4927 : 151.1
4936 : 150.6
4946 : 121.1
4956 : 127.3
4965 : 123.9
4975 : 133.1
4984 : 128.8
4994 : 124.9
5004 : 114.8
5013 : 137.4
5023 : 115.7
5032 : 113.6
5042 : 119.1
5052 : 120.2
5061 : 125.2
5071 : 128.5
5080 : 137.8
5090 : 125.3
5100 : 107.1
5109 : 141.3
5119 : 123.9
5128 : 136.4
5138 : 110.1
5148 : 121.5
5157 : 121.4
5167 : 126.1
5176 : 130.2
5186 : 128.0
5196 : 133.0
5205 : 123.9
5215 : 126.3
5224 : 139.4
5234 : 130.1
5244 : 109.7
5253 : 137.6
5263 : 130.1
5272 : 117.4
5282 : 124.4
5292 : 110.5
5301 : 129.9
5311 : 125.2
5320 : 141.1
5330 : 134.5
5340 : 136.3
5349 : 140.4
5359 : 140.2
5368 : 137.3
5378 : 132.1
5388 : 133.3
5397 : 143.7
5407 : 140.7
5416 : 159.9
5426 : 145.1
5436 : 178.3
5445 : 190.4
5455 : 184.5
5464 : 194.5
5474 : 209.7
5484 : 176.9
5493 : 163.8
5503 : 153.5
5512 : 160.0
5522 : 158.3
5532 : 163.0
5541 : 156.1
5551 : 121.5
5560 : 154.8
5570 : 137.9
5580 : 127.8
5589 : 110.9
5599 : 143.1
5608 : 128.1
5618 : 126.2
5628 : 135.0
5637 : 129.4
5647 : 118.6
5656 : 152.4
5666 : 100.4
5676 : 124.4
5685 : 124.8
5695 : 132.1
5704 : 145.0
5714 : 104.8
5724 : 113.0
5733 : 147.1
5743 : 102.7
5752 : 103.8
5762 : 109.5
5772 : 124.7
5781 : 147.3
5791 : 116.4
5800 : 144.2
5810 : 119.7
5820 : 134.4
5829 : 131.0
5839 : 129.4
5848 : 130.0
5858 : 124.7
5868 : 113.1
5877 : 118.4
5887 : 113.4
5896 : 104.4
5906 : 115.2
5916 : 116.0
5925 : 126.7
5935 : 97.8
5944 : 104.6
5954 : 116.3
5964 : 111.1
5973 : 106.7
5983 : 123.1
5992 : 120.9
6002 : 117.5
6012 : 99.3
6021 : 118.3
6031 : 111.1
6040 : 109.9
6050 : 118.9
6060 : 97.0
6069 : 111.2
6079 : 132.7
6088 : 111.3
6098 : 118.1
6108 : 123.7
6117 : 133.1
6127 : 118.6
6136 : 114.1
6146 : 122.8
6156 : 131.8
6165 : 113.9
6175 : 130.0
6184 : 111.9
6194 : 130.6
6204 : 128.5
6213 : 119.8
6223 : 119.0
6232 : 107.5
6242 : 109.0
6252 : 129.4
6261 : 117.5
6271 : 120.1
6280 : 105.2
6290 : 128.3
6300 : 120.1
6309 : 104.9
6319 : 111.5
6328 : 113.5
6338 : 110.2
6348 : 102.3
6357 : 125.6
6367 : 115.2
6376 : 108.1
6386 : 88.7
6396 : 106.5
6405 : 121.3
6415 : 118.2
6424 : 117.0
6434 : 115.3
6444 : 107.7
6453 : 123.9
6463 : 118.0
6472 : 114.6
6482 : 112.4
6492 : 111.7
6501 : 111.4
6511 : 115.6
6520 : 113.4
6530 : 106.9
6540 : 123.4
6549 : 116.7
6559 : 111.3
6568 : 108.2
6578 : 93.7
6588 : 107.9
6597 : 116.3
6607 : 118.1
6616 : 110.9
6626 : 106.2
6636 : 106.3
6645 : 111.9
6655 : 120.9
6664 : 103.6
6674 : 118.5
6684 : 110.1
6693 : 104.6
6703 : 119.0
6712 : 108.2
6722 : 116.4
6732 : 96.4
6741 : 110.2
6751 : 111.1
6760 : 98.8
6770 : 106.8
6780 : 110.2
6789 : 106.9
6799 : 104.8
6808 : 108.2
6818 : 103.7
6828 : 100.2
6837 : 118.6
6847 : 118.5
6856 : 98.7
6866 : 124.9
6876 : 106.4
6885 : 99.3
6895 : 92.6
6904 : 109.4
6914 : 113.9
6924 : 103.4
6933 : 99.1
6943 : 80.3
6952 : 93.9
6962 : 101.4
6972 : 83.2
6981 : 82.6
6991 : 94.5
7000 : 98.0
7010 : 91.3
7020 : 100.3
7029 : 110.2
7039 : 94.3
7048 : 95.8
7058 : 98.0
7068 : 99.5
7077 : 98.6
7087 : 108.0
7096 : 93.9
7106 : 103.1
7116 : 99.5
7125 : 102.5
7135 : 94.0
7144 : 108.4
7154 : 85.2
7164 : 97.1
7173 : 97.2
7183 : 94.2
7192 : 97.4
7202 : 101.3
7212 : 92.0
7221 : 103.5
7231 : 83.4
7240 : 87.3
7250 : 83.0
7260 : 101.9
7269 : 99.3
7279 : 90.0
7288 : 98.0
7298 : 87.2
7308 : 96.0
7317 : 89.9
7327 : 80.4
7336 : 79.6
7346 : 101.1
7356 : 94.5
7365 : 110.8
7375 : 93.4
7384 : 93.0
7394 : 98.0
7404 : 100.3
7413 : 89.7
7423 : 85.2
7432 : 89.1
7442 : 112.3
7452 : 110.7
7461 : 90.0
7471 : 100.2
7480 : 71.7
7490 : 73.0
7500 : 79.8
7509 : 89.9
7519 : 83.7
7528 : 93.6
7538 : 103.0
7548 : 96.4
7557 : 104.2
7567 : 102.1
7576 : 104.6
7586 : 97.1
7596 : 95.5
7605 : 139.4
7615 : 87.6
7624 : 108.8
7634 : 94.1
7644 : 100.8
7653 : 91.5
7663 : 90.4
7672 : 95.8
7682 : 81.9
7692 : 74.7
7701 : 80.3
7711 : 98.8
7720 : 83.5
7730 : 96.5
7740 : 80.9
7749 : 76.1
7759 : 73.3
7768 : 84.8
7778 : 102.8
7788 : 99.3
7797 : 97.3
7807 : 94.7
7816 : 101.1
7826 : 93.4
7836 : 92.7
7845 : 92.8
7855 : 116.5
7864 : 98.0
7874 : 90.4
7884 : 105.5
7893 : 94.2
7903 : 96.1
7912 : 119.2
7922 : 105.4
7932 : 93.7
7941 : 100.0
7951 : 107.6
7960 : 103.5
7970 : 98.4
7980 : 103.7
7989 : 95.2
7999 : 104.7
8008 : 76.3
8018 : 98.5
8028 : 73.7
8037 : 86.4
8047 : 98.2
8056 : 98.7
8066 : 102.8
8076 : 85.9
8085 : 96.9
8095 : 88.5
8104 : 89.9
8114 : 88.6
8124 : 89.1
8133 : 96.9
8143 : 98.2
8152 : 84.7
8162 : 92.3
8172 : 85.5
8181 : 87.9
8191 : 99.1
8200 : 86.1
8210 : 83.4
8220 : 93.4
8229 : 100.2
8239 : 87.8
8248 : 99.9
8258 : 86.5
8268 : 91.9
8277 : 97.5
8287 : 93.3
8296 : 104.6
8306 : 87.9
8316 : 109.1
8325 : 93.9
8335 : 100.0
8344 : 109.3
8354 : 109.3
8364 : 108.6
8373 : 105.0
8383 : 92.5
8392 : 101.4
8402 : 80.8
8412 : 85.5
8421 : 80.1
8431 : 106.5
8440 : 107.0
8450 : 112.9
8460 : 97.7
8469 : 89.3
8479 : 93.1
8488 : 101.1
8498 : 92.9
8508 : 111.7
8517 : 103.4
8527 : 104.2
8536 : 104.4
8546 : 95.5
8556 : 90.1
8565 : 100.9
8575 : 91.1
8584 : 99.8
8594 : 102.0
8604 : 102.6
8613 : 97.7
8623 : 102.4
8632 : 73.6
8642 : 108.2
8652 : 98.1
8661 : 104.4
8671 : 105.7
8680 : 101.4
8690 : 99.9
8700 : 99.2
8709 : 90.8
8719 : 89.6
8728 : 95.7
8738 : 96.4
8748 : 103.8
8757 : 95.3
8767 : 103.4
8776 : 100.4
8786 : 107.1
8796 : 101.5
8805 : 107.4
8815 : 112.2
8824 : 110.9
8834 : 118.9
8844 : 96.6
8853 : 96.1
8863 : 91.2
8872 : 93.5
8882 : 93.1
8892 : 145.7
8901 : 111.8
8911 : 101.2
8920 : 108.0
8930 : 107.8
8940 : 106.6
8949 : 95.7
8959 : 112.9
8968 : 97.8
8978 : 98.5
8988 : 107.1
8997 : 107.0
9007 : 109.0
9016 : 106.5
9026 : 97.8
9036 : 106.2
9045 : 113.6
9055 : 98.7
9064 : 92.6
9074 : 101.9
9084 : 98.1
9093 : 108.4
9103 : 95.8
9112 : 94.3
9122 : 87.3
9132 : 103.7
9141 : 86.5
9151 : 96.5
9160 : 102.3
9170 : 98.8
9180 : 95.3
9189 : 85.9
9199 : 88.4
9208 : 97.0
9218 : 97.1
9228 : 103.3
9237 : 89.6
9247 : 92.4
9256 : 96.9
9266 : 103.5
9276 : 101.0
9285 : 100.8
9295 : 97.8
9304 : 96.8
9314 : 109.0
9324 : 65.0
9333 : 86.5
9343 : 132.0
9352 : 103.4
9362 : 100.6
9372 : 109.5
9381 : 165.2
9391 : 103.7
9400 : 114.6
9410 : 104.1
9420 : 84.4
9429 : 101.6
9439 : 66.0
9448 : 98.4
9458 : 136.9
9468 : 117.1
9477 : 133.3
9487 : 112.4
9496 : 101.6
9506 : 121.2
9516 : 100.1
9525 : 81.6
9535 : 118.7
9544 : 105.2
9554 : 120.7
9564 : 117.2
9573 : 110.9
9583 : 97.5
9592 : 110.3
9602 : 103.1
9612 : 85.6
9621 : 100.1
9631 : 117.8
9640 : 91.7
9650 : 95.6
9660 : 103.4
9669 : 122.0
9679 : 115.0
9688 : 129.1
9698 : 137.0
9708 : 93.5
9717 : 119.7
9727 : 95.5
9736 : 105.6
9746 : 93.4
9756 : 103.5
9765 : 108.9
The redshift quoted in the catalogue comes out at 0.95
